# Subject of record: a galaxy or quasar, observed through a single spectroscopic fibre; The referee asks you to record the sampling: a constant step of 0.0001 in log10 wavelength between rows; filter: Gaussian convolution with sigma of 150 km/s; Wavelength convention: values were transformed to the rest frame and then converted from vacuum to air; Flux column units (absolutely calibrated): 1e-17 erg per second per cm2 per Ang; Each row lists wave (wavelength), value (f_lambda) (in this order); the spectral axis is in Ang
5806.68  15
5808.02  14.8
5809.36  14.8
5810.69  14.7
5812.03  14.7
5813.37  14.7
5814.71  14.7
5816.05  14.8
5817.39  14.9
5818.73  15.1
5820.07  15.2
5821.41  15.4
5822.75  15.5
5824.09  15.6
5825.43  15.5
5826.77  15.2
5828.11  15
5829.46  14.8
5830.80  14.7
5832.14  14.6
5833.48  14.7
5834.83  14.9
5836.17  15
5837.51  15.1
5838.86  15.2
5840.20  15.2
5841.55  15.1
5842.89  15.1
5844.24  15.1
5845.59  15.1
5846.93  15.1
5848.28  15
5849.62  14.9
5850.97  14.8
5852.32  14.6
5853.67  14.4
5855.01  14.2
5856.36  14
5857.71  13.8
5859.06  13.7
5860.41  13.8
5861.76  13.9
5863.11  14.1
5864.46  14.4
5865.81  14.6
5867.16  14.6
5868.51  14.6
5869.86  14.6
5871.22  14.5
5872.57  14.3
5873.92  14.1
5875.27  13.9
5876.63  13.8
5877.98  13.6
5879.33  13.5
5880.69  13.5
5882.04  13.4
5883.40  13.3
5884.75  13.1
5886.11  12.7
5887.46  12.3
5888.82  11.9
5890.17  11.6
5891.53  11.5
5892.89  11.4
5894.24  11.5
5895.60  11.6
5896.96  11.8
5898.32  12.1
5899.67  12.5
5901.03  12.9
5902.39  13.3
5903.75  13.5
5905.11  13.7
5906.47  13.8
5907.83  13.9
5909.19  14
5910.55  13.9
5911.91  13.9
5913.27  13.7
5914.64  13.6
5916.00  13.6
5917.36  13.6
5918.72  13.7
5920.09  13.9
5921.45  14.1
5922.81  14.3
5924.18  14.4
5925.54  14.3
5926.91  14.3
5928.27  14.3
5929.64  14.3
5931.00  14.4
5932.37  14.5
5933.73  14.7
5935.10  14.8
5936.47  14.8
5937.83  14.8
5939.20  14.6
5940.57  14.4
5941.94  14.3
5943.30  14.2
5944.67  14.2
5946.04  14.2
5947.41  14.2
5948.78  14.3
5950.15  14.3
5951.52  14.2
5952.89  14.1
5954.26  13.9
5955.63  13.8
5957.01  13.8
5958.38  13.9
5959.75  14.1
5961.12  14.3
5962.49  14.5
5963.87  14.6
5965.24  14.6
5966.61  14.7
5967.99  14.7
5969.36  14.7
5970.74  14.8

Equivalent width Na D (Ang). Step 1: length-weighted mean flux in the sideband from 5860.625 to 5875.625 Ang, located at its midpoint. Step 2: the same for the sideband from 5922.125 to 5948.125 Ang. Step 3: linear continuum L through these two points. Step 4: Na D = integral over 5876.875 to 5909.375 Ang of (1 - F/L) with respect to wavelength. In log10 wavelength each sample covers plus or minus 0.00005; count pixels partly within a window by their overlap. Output 3.62 Ang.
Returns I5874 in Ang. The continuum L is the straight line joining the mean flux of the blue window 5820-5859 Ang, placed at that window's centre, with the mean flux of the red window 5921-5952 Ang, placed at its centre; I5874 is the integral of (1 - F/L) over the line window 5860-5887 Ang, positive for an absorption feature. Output 1.5 Ang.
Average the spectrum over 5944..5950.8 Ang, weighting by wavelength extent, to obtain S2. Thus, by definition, 14.2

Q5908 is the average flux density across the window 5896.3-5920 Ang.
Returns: 13.4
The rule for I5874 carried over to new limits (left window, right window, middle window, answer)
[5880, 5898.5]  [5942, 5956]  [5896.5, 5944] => -2.40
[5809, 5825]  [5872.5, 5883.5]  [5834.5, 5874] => -1.06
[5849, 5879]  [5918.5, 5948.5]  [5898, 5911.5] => 0.85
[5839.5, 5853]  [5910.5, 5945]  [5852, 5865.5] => 0.72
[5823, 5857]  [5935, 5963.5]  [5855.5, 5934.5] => 5.55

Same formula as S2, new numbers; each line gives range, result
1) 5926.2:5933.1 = 14.4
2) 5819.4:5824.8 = 15.4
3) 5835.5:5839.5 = 15.1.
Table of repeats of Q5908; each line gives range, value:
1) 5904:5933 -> 14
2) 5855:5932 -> 13.5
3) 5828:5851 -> 15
